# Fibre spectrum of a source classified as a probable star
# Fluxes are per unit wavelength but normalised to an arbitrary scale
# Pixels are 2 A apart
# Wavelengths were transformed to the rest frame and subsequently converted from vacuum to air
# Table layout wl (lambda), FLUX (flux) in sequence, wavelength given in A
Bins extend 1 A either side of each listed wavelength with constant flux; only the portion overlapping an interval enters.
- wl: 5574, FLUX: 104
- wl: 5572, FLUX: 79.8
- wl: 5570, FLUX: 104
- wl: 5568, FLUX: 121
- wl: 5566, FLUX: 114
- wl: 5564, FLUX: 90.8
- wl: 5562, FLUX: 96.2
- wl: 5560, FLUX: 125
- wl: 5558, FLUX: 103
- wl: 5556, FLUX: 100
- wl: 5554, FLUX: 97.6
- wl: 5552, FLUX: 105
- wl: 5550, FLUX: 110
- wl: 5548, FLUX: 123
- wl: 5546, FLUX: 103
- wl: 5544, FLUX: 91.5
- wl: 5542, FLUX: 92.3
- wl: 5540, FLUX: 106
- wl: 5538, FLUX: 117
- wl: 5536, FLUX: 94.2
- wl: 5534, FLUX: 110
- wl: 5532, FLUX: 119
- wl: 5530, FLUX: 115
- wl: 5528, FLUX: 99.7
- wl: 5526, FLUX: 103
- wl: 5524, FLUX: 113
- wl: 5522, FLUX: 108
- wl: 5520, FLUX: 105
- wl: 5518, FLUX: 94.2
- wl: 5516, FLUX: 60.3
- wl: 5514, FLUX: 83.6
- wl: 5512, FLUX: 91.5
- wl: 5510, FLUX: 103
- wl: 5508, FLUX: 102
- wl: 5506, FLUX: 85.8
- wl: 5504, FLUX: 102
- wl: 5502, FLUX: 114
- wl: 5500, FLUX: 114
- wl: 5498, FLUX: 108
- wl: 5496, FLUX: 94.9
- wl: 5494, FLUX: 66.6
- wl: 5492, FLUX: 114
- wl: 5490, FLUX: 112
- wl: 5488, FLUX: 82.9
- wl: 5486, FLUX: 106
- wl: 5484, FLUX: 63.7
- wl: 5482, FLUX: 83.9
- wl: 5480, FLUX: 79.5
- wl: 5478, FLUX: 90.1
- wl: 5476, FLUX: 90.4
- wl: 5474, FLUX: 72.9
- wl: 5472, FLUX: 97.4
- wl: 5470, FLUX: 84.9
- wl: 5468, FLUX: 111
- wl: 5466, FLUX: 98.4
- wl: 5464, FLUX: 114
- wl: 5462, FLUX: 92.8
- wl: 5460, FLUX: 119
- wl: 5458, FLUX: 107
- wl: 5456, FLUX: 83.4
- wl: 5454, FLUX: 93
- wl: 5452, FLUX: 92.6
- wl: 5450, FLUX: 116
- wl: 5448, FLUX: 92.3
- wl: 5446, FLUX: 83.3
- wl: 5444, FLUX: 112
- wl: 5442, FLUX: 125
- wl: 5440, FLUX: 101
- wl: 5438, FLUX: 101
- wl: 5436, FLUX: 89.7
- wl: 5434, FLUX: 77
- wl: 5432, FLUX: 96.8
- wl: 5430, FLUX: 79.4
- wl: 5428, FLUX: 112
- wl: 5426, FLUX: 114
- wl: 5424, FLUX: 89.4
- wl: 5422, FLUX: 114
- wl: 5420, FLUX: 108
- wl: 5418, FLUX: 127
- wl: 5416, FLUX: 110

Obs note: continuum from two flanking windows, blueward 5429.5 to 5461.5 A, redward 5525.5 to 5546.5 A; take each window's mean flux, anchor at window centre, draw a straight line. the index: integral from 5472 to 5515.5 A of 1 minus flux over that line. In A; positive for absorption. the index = 3.69 A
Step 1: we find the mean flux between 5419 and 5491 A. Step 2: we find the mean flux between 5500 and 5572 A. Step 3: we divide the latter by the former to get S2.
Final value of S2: 1.06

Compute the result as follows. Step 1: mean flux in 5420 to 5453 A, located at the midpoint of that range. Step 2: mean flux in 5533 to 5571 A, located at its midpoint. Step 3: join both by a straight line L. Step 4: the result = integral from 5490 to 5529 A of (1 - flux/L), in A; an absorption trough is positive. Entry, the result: 1.9 A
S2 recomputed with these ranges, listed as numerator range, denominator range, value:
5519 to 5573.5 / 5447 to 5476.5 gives 1.08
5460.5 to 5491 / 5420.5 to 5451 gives 0.92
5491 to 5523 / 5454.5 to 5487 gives 1.04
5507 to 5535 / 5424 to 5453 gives 1.01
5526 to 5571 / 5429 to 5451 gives 1.09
